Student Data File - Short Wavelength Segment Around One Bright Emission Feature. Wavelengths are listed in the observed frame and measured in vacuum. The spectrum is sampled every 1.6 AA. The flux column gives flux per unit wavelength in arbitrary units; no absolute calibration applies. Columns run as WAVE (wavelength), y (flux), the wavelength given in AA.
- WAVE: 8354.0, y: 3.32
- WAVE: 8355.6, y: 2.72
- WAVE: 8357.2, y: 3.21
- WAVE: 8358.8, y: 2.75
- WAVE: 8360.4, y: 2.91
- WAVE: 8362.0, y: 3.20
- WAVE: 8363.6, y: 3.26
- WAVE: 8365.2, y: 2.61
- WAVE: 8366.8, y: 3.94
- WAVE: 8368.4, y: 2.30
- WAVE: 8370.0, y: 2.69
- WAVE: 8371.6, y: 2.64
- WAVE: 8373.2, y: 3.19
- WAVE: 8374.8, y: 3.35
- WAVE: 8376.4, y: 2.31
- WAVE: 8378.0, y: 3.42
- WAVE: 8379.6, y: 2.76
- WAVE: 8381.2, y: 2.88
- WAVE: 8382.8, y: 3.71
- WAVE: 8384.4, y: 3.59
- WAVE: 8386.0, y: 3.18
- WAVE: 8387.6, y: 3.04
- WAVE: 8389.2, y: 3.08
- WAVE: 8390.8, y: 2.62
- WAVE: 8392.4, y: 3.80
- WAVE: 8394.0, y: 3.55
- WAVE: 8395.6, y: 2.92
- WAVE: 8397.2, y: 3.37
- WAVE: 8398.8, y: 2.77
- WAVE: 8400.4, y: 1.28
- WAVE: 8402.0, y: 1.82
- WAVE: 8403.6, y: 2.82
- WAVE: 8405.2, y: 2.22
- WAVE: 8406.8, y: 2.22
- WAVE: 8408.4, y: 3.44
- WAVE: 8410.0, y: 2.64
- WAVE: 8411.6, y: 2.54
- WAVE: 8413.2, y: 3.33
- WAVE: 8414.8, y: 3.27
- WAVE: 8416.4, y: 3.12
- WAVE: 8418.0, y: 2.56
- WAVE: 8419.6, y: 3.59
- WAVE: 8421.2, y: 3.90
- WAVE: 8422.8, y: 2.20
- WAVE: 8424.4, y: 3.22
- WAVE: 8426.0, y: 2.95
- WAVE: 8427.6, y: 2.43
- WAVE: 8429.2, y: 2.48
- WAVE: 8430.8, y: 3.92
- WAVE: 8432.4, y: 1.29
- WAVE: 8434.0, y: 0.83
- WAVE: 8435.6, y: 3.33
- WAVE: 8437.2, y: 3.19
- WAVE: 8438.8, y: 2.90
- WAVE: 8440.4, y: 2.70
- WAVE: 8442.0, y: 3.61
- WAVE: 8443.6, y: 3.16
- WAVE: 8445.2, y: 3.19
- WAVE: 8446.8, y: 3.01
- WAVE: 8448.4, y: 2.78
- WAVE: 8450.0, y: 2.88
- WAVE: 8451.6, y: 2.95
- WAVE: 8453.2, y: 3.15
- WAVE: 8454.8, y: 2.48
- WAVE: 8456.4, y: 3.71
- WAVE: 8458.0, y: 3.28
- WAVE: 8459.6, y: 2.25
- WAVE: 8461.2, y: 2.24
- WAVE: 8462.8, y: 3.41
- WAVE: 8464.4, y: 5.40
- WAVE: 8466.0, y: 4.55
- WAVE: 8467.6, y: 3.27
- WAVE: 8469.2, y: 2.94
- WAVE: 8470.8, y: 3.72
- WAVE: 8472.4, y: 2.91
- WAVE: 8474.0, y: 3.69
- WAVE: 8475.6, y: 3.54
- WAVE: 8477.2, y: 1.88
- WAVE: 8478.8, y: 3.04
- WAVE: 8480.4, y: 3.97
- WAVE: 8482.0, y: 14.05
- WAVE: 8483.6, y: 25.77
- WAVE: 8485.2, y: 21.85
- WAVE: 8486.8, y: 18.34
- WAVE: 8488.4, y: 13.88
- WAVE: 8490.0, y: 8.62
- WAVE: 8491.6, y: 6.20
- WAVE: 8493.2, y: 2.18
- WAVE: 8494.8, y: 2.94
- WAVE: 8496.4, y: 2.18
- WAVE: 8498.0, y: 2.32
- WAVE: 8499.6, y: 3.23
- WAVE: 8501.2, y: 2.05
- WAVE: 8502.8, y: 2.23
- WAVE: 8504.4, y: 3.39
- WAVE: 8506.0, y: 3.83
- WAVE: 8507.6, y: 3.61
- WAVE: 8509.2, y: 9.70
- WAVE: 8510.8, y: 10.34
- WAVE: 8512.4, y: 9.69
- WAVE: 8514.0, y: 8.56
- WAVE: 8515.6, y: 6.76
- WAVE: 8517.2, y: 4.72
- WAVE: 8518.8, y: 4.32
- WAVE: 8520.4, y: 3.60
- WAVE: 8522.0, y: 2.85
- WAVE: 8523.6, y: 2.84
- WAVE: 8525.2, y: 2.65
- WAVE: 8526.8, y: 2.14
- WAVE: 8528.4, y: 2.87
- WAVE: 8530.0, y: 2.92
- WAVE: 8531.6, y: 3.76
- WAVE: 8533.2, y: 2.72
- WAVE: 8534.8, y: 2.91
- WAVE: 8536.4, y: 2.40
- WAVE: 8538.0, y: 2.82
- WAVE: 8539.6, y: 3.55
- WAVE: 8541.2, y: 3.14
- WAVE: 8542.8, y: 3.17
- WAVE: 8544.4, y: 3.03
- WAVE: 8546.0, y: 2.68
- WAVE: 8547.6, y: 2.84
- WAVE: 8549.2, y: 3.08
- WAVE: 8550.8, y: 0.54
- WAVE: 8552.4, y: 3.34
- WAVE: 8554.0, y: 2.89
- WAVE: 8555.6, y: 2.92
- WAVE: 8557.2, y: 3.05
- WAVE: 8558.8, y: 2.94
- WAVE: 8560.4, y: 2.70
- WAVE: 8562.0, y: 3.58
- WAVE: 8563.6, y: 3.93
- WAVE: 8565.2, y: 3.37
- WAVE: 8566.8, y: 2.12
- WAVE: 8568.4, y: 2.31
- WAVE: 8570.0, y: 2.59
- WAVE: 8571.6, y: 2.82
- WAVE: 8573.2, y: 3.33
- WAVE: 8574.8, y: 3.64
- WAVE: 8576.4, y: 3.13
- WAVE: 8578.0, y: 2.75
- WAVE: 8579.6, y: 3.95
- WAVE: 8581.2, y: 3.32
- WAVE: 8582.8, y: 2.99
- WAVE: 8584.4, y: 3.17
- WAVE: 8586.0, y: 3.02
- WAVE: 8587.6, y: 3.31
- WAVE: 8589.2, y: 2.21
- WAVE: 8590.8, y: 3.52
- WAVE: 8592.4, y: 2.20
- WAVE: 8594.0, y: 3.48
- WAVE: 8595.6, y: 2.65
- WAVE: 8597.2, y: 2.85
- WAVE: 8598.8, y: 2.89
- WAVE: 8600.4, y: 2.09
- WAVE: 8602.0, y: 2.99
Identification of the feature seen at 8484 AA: Halpha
